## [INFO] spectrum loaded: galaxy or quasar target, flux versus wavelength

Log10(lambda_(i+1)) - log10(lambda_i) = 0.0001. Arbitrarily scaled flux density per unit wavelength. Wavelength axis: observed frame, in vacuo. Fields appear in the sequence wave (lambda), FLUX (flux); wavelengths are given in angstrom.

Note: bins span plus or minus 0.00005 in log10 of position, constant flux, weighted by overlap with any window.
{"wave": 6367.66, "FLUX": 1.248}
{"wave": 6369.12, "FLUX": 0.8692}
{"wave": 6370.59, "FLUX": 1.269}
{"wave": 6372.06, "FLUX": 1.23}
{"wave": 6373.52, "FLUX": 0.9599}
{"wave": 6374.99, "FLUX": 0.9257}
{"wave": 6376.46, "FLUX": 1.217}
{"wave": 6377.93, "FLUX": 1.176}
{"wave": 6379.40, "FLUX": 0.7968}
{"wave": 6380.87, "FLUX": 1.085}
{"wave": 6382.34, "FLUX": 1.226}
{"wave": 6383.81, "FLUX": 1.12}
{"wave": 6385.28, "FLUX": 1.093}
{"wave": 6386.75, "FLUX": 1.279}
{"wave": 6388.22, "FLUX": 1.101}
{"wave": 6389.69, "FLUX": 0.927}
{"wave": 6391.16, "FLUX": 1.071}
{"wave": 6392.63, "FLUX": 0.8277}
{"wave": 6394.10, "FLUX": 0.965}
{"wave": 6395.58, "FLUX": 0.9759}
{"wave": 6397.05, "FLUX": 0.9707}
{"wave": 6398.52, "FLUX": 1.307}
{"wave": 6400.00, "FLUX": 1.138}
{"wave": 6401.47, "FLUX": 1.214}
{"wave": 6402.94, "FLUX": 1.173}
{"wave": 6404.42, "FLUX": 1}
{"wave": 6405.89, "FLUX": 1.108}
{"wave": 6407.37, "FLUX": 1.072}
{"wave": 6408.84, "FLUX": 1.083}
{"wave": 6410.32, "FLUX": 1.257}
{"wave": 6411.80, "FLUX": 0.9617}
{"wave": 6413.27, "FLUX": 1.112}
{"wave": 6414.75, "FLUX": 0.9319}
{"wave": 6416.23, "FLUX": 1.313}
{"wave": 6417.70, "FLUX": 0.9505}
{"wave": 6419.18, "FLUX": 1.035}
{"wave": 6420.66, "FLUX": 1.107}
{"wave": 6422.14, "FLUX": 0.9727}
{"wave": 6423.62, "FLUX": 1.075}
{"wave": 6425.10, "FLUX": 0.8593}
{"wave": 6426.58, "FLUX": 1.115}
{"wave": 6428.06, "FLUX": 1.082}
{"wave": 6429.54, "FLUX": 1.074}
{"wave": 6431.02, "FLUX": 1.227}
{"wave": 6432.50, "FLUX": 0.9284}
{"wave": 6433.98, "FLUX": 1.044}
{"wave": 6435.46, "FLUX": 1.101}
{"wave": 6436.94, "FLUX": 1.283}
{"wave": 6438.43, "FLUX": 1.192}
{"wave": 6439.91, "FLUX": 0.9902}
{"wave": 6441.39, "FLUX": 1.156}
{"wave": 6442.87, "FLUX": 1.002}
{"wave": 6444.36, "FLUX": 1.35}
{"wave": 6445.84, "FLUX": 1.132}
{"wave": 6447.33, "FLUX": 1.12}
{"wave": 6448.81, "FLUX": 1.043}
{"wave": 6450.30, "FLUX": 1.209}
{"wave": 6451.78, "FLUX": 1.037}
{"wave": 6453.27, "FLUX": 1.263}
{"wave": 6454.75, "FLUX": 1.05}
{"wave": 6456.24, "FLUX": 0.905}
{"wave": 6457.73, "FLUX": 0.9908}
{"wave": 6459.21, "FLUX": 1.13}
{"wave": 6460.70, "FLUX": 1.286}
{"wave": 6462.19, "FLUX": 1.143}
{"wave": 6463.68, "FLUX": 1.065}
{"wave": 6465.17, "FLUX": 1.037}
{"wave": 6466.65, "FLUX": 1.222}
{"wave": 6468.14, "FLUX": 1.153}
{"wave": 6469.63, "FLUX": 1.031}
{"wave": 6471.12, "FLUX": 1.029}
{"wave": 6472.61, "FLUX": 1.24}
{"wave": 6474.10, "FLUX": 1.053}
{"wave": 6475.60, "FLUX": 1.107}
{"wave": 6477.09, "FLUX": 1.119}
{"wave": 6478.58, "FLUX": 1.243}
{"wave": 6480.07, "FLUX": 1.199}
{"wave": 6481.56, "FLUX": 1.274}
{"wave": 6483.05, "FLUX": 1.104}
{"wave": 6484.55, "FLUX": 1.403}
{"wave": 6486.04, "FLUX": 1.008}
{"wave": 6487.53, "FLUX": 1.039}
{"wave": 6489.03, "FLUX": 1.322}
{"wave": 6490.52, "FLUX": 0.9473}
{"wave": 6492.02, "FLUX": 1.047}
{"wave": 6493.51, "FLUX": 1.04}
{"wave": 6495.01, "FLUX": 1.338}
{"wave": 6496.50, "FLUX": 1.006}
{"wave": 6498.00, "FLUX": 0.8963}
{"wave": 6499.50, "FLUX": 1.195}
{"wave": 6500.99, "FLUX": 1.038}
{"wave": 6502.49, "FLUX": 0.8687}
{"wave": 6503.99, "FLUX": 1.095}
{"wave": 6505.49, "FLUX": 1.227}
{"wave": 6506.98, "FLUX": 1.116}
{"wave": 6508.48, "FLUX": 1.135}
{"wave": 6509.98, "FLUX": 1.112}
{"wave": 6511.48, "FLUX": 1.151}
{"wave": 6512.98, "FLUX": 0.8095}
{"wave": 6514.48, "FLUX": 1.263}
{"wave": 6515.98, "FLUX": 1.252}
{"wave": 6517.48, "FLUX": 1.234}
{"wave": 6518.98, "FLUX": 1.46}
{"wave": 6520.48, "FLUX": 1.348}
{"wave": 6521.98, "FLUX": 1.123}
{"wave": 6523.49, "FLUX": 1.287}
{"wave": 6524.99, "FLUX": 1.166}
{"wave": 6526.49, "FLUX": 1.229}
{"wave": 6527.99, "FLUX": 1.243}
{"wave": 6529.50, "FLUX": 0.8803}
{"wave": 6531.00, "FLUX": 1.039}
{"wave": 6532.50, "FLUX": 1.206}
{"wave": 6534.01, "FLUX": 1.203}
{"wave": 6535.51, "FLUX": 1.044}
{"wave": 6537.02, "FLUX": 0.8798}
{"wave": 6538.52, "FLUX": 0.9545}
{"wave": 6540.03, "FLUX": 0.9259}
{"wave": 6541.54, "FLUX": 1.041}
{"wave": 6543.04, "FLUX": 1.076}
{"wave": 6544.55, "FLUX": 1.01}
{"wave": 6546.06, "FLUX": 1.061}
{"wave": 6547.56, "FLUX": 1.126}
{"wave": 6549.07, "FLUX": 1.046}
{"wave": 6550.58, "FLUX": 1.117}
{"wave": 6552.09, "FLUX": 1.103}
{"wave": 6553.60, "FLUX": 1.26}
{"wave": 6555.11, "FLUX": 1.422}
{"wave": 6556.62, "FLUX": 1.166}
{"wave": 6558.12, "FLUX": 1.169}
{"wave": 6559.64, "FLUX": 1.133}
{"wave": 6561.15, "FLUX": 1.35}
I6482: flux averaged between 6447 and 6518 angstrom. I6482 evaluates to 1.12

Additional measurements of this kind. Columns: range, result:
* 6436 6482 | 1.13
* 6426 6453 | 1.12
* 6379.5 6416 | 1.08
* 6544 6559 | 1.15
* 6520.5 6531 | 1.16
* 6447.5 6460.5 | 1.09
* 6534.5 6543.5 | 0.991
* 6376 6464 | 1.09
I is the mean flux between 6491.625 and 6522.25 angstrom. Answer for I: 1.13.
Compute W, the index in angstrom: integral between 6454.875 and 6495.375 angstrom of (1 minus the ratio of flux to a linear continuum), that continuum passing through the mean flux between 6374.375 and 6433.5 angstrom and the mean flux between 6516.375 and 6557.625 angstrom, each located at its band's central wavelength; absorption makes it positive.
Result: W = -0.7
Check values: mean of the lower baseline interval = 1.07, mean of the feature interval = 1.13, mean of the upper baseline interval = 1.14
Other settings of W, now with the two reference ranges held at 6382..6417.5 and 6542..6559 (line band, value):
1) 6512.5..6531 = -1.0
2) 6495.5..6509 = 0.7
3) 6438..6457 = -0.1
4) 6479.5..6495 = -0.4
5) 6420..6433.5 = 0.6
